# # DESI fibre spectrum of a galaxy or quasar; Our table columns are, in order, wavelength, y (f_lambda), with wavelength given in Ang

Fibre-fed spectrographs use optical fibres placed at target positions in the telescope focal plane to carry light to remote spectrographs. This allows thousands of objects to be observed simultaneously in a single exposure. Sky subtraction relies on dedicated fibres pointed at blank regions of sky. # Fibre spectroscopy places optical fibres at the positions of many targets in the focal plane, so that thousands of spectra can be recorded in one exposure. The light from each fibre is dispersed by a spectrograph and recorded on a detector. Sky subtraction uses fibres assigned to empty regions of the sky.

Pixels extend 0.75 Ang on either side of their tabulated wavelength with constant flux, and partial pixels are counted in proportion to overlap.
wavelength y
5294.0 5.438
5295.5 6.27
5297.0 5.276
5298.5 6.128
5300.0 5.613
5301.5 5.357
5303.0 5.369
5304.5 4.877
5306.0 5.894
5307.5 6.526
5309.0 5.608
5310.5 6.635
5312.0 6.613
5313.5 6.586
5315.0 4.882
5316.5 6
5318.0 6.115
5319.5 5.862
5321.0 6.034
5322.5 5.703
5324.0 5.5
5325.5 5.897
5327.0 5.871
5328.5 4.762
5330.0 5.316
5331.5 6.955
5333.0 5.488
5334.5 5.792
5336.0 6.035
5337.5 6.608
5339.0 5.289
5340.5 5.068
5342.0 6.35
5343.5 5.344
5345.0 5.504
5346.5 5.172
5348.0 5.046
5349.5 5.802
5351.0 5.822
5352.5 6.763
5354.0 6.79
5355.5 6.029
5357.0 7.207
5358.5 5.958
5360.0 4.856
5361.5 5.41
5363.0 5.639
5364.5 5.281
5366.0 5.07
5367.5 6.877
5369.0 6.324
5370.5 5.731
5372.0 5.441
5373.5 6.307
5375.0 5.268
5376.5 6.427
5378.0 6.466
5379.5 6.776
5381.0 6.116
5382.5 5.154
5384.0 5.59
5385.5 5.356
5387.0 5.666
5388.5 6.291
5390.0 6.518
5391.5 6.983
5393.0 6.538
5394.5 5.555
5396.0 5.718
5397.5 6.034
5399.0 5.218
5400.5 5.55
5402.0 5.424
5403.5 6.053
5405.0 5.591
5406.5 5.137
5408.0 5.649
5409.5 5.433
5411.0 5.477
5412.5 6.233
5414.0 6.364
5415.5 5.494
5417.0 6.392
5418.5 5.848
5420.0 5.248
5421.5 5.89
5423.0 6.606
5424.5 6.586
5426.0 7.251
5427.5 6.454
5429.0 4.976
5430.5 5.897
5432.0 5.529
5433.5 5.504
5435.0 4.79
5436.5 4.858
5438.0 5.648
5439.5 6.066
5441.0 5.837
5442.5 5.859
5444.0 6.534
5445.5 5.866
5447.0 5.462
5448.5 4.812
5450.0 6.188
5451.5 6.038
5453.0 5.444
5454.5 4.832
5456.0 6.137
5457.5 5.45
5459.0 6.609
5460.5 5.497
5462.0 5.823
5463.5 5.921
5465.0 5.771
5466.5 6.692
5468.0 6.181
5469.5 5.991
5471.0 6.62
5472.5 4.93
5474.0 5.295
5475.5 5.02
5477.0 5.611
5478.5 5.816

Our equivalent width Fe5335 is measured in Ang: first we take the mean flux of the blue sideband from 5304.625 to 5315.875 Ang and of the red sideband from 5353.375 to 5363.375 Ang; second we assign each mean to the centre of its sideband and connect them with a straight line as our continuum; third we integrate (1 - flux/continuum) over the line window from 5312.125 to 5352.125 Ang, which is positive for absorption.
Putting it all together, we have 1.8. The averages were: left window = 6.04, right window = 5.99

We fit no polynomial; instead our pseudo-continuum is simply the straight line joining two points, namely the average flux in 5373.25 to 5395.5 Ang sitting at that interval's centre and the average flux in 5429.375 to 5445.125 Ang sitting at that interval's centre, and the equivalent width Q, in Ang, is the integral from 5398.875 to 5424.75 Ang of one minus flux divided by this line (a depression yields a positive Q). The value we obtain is 0.23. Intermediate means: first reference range 6.06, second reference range 5.64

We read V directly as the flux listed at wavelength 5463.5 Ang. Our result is 5.921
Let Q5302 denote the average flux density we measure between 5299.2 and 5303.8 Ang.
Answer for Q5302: 5.45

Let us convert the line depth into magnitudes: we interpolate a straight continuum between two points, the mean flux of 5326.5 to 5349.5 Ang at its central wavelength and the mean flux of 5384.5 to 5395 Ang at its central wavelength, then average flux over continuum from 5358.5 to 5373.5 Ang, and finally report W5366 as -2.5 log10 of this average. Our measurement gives 0.04 mag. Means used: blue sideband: 5.64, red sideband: 6.13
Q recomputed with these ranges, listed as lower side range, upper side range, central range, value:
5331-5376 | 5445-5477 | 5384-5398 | -0.6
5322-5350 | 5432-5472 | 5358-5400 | -1.3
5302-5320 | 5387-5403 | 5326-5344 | 0.5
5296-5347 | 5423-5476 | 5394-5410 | 0.6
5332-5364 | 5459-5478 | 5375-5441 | -0.6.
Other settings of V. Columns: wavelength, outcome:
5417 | 6.392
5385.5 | 5.356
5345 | 5.504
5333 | 5.488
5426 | 7.251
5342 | 6.35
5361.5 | 5.41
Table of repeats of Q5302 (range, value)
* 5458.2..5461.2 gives 6.05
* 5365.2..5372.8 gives 5.89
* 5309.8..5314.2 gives 6.61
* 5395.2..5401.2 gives 5.63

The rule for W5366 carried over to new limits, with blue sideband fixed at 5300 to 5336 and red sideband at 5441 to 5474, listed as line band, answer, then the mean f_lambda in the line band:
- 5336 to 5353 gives 0.021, 5.71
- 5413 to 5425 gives -0.041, 6.05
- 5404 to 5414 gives 0.031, 5.66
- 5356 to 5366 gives 0.025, 5.68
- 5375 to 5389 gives -0.022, 5.94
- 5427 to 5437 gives 0.079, 5.42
